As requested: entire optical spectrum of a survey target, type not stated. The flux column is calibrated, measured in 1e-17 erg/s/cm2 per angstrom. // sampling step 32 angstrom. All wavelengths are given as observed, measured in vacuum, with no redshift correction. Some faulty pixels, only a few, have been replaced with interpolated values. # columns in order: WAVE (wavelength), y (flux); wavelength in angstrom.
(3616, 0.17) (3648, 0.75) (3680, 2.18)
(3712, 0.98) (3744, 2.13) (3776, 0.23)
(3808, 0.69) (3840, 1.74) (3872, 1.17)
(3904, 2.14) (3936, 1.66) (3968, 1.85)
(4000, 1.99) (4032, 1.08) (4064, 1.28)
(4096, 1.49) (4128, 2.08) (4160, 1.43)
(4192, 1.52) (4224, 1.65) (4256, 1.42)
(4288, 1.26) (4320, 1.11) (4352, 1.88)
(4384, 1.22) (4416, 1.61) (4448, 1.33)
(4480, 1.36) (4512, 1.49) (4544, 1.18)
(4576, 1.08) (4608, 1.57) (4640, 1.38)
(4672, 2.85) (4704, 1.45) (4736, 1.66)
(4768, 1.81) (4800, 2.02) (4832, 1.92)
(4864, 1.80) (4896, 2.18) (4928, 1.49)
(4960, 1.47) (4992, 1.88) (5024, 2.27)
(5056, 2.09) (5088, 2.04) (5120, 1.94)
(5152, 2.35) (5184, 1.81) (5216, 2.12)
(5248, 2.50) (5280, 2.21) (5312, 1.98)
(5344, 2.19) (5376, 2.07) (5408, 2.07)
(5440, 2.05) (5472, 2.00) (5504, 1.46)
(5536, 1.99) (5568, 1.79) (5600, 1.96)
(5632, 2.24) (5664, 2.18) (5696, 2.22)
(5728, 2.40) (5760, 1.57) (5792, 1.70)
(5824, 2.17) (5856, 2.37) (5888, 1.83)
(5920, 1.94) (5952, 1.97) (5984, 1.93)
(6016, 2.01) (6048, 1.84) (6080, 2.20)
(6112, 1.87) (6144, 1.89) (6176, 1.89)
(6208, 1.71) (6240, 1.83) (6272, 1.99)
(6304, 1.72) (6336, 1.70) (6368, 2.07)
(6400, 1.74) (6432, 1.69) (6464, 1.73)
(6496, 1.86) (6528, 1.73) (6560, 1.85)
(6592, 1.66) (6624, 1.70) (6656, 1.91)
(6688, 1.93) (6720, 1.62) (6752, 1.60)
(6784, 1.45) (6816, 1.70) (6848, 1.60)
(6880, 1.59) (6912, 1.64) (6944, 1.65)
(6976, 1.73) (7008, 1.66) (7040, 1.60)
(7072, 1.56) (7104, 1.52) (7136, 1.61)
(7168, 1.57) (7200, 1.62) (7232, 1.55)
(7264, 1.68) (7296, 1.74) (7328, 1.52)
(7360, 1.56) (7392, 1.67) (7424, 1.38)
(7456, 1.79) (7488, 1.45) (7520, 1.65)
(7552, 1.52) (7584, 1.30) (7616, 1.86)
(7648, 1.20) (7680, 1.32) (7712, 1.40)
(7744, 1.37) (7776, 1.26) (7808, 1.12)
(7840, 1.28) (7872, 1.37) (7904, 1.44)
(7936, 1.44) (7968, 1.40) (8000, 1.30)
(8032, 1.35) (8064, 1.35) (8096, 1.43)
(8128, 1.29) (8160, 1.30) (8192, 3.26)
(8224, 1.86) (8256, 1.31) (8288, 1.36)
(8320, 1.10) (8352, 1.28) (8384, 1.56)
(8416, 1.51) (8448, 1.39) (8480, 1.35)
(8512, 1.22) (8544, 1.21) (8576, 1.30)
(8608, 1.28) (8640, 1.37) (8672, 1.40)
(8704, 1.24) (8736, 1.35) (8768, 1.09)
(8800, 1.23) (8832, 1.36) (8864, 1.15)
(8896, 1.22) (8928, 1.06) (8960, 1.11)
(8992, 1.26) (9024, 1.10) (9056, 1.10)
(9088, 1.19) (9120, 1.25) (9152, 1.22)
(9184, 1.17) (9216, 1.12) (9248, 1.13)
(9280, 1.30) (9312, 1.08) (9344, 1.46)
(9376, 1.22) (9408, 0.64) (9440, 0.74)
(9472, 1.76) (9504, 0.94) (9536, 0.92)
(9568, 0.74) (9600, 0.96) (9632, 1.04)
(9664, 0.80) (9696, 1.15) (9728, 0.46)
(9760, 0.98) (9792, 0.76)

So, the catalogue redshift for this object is 0.25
